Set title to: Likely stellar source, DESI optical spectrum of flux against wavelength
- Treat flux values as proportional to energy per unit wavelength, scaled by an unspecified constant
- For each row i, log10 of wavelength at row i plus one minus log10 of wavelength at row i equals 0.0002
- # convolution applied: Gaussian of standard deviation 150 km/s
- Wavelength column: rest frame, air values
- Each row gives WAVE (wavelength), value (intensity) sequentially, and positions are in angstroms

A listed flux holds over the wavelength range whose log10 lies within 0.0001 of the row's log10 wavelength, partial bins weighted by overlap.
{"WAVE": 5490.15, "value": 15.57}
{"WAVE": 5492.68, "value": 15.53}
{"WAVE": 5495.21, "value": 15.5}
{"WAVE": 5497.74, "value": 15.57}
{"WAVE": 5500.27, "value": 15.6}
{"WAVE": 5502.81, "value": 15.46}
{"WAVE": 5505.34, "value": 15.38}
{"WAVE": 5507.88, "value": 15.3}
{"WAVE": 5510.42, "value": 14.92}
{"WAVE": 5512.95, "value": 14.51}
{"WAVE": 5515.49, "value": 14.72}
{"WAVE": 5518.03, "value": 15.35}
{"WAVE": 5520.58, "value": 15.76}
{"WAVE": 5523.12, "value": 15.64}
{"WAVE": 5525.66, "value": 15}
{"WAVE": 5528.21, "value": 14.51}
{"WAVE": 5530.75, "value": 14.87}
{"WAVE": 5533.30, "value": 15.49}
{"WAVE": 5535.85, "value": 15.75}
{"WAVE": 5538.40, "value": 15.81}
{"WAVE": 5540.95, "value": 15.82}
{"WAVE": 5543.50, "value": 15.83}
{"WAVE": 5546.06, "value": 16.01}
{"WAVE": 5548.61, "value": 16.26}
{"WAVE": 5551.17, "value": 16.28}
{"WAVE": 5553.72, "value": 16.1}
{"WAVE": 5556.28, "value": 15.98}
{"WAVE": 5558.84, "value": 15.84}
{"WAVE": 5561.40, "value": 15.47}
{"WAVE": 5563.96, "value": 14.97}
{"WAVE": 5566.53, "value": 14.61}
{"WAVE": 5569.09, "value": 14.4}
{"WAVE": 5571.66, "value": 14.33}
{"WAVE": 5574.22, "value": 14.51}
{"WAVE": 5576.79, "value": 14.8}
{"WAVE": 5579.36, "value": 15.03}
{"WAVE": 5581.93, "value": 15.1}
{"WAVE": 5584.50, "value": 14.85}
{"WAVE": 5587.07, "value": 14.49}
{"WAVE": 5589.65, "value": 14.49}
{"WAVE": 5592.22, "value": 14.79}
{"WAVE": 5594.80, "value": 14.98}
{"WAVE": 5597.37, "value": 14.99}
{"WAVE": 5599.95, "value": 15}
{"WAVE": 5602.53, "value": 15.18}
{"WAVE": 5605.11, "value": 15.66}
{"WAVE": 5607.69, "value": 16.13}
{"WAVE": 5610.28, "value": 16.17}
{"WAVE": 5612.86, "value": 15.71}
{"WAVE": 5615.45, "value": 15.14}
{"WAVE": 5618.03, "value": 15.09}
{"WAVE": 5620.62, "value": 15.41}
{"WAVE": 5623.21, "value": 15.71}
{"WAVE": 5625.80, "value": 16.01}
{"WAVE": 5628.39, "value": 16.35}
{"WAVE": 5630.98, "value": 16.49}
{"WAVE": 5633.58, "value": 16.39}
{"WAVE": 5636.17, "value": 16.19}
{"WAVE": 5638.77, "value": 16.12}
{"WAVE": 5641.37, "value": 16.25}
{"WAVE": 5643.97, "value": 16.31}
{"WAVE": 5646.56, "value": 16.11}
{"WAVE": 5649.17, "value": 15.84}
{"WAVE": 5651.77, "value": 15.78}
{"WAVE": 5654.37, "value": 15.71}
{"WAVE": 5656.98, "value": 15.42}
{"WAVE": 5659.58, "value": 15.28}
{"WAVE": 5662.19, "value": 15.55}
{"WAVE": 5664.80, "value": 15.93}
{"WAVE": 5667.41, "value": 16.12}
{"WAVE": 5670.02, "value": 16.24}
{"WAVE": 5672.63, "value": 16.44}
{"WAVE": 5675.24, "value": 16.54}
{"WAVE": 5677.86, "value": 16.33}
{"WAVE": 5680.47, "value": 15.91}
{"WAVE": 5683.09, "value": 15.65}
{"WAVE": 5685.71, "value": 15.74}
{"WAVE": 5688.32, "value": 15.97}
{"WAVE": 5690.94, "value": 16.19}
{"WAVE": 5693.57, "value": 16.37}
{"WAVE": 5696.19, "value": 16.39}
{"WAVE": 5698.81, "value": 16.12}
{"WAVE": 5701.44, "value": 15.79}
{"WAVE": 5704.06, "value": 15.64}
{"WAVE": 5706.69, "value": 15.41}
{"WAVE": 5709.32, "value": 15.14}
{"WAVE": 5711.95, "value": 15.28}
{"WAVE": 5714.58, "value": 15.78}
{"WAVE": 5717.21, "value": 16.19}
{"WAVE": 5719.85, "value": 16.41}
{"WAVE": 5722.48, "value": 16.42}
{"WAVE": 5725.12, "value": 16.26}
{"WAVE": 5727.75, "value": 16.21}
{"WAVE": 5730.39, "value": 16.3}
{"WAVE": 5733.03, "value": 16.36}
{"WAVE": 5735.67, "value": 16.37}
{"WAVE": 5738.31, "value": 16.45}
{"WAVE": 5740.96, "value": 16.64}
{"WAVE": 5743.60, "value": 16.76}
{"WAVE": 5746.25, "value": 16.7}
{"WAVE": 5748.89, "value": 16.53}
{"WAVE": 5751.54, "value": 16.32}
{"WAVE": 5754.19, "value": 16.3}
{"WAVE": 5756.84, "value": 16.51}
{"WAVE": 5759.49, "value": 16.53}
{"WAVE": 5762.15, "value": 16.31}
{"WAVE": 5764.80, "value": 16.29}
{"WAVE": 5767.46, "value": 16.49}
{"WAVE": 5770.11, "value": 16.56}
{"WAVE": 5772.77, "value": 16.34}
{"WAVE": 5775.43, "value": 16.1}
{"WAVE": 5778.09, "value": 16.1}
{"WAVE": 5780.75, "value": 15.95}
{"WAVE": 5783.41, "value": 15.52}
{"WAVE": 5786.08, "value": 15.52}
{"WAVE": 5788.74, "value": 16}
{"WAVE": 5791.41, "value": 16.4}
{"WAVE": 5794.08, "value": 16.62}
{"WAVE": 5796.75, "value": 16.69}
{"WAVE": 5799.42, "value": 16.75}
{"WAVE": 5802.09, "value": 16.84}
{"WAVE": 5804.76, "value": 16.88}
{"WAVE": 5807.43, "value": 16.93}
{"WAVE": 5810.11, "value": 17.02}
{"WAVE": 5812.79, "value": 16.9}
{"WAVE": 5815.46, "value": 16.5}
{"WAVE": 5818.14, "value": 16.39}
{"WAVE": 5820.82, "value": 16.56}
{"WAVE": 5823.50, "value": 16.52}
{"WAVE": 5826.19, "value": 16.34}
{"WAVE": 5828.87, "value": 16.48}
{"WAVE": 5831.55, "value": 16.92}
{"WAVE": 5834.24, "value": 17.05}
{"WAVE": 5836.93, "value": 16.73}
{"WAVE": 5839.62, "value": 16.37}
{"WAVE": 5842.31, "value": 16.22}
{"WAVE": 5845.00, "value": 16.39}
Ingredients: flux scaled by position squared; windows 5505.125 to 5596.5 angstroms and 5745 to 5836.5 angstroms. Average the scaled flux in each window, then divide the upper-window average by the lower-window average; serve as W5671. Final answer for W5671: 1.18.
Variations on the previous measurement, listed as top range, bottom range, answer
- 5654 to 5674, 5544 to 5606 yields 1.08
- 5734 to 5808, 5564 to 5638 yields 1.14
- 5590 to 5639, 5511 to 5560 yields 1.03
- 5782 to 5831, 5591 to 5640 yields 1.13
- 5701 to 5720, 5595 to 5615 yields 1.05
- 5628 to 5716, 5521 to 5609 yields 1.09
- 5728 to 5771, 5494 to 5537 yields 1.17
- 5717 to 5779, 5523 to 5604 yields 1.15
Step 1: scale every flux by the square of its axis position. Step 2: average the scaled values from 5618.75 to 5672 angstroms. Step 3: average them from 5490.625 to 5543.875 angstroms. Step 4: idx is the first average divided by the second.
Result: 1.09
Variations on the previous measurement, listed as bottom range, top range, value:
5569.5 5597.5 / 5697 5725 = 1.12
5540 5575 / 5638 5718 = 1.07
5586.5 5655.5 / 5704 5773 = 1.08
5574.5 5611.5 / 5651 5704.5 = 1.09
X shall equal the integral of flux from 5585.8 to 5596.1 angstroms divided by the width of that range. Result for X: 14.7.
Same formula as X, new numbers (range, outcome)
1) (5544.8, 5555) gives 16.2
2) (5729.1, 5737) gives 16.3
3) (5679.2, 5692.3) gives 15.9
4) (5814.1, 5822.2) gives 16.5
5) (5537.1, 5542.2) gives 15.8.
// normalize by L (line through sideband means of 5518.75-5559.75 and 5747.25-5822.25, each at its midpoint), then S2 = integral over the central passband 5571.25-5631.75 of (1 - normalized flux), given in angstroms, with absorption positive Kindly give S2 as 2.3 angstroms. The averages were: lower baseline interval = 15.7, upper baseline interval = 16.4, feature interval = 15.3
